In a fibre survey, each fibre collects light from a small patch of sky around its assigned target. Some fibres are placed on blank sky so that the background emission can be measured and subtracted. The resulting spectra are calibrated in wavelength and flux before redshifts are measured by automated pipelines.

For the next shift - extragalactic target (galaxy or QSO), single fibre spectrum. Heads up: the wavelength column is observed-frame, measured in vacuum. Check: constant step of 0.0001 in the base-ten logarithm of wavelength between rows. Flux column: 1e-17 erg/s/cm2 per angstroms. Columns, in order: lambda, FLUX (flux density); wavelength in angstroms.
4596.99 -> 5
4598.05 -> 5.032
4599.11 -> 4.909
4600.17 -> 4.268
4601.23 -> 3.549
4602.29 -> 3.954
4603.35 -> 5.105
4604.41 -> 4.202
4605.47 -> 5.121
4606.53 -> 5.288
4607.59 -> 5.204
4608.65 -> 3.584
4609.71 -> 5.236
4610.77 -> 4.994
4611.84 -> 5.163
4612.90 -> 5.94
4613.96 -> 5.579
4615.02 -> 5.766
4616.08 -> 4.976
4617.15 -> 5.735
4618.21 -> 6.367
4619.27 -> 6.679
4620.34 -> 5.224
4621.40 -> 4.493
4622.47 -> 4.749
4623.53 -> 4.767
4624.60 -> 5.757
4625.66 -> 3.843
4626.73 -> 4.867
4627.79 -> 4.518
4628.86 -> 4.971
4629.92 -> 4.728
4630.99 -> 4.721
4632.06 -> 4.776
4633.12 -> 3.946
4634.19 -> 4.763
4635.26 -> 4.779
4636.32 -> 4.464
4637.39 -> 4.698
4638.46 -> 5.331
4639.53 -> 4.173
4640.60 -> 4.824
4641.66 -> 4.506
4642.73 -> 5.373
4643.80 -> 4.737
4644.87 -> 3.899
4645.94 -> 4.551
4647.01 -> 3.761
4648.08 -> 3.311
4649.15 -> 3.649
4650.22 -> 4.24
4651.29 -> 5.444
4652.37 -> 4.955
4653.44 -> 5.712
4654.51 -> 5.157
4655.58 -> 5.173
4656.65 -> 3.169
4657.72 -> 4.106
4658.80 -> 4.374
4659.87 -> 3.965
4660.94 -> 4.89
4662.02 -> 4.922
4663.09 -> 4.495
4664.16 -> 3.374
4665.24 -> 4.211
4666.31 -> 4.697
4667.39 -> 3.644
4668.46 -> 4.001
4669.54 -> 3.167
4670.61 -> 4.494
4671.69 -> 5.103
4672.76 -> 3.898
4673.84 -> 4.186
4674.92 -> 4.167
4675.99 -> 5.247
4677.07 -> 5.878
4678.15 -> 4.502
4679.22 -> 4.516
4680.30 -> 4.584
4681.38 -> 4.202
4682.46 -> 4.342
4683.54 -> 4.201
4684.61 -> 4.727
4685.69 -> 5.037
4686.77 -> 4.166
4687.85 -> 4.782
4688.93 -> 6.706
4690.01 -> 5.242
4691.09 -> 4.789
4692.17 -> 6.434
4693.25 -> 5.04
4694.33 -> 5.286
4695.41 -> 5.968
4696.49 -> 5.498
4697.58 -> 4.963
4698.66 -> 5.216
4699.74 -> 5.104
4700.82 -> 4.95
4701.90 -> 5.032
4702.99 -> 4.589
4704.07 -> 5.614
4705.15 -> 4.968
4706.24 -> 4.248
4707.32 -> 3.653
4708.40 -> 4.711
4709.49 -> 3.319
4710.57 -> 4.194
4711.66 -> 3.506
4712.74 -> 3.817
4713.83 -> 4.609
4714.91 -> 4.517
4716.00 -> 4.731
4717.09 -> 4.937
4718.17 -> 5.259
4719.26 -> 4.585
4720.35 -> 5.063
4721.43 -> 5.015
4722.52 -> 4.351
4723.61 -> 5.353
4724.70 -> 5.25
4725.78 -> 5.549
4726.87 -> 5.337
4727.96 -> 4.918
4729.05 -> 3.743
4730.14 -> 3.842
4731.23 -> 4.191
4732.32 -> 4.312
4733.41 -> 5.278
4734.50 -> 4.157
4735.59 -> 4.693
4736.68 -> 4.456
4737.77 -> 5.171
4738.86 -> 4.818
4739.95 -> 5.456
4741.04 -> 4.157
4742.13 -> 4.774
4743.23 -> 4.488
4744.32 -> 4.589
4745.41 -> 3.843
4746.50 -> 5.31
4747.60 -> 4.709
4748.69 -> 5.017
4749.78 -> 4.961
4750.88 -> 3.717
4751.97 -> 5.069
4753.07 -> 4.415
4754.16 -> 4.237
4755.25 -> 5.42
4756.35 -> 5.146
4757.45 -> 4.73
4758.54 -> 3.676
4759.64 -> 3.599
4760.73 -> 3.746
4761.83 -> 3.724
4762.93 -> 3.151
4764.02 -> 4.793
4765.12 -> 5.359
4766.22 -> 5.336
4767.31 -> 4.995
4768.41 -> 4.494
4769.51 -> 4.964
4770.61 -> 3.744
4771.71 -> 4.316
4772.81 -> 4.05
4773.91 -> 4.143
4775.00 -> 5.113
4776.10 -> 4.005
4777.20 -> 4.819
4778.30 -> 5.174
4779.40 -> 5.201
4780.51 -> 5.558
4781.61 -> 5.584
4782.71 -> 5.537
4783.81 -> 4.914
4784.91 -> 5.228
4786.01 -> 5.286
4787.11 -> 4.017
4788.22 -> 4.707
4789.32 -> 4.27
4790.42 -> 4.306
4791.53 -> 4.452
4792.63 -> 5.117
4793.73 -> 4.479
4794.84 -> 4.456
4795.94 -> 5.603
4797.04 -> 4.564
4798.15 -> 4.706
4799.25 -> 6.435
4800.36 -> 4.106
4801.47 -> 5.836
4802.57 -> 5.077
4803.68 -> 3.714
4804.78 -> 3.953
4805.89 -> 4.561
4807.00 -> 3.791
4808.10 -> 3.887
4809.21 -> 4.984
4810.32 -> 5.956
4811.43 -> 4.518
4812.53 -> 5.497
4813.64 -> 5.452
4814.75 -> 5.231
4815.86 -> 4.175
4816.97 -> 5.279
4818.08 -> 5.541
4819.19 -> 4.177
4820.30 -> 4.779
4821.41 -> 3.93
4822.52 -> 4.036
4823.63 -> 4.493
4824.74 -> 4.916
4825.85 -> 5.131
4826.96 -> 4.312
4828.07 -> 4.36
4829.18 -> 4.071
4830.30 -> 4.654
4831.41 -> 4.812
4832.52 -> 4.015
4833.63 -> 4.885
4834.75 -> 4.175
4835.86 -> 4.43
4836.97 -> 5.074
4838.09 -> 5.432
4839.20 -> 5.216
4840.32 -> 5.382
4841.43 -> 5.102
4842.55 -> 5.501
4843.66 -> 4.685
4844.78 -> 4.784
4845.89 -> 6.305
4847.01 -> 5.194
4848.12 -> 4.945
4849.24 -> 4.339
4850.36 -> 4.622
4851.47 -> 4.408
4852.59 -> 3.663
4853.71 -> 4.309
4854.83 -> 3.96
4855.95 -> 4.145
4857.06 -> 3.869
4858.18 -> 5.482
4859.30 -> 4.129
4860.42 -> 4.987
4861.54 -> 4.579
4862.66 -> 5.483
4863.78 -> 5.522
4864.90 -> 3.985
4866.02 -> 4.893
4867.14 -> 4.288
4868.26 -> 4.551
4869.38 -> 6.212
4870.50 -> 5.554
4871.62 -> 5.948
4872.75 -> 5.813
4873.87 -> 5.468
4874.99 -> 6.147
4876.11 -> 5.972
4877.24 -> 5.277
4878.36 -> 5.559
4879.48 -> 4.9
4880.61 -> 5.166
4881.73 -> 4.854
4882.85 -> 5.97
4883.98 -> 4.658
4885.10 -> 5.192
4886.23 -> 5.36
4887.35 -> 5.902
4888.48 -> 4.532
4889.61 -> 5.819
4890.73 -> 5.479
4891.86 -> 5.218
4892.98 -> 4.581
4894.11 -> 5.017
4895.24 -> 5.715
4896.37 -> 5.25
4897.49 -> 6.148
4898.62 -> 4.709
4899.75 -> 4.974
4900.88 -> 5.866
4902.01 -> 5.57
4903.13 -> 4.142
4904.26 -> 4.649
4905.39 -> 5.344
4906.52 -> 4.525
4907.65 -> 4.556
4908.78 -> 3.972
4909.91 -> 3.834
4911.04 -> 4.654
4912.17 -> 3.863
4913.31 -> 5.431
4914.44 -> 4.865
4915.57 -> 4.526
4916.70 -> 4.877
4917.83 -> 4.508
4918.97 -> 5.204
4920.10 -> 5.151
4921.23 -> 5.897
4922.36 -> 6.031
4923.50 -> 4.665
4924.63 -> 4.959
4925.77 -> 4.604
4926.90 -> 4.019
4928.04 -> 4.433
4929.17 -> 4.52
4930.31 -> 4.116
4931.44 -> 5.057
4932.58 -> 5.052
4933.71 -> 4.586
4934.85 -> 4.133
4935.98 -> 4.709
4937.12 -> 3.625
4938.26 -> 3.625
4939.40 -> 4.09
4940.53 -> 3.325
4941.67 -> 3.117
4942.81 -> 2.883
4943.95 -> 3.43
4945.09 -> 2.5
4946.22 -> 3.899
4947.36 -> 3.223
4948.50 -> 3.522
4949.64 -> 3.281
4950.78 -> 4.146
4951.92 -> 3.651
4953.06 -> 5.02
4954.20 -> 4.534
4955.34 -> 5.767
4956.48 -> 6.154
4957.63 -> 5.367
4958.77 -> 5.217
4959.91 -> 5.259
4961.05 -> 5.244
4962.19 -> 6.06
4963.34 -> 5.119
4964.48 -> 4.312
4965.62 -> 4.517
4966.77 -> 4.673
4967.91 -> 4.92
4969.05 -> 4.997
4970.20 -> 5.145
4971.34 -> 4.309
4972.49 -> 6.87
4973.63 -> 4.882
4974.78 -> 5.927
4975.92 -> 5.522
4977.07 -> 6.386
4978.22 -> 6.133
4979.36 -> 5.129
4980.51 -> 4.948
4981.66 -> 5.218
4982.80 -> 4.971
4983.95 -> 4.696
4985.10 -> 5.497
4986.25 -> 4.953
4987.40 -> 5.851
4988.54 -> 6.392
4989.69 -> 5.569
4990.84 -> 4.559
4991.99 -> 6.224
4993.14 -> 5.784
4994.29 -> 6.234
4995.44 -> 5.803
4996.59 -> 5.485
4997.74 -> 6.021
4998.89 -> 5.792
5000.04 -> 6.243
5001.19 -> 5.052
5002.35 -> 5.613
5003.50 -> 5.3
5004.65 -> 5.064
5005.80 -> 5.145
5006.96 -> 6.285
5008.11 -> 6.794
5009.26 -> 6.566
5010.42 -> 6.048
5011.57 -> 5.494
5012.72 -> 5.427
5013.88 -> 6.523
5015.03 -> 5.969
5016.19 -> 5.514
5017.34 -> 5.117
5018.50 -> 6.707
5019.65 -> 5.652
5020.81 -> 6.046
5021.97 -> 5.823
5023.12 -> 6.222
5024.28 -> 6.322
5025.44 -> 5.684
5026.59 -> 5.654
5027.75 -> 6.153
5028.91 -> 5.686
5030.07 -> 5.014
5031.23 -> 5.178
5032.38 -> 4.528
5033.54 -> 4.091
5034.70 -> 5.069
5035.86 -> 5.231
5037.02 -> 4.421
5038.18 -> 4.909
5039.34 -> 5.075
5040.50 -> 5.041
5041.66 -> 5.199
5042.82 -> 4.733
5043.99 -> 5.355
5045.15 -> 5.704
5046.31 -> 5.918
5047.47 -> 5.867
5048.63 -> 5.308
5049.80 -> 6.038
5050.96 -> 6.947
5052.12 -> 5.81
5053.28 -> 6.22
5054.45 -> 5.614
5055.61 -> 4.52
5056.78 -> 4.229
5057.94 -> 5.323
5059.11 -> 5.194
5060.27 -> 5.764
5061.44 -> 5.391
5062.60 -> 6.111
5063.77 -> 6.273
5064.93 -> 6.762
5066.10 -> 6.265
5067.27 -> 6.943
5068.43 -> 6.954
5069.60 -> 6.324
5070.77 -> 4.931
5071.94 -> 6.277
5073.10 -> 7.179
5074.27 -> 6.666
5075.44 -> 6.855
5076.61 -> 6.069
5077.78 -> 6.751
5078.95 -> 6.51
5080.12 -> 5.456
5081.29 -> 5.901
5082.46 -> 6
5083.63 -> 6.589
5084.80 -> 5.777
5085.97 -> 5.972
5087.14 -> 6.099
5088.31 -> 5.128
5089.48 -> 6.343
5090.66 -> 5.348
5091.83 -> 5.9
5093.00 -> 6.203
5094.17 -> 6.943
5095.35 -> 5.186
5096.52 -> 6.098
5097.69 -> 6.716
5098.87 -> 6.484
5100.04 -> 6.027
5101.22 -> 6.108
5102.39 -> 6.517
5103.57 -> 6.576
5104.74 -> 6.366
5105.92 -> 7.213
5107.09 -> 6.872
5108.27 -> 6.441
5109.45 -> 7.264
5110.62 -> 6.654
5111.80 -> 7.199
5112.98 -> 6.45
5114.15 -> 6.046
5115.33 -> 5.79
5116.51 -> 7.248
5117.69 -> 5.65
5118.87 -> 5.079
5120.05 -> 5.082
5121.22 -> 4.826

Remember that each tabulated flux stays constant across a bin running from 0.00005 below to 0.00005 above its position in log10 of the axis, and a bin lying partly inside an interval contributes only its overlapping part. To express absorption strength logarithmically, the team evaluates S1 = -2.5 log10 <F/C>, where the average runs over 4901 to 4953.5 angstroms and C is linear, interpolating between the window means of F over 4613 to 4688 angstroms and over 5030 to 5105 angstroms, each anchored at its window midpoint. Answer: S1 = 0.239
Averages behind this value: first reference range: 4.65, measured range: 4.35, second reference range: 5.83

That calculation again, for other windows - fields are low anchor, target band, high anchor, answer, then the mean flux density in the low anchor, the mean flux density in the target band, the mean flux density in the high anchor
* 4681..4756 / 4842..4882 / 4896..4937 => -0.04 mag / 4.76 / 4.99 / 4.8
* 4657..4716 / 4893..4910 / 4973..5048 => 0.06 mag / 4.62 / 4.97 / 5.56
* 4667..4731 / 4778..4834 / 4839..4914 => 0.03 mag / 4.72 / 4.78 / 5.02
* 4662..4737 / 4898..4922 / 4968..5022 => 0.11 mag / 4.68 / 4.83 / 5.64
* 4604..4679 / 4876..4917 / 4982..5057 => 0.05 mag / 4.7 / 5.04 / 5.57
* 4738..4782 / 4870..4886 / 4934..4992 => -0.16 mag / 4.61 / 5.46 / 4.76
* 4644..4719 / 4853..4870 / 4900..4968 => -0.03 mag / 4.61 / 4.69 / 4.55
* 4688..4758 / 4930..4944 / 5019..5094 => 0.33 mag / 4.8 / 4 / 5.77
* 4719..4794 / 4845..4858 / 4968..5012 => 0.11 mag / 4.67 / 4.56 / 5.6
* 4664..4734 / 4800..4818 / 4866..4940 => 0.02 mag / 4.7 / 4.78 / 4.98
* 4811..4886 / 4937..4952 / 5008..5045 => 0.46 mag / 4.91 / 3.44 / 5.52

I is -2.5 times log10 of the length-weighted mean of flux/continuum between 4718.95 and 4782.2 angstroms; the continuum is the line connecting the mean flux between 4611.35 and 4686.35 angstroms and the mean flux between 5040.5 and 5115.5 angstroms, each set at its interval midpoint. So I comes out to 0.080 mag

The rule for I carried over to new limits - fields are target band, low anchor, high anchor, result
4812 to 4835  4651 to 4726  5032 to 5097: 0.094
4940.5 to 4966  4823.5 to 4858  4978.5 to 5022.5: 0.234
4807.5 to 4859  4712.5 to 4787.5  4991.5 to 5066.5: 0.051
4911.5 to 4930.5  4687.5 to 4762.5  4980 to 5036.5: 0.113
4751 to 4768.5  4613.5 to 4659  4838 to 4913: 0.099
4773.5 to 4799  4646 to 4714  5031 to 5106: 0.018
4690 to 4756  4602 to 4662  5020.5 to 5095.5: 0.054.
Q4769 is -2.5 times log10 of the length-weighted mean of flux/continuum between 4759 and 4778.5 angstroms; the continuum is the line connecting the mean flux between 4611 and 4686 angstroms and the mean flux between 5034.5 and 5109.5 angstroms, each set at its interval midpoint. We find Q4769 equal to 0.15 mag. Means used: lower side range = 4.67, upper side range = 5.95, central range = 4.4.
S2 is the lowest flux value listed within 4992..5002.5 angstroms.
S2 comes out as 5.052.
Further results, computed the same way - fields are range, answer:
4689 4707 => 4.248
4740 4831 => 3.151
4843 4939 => 3.625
